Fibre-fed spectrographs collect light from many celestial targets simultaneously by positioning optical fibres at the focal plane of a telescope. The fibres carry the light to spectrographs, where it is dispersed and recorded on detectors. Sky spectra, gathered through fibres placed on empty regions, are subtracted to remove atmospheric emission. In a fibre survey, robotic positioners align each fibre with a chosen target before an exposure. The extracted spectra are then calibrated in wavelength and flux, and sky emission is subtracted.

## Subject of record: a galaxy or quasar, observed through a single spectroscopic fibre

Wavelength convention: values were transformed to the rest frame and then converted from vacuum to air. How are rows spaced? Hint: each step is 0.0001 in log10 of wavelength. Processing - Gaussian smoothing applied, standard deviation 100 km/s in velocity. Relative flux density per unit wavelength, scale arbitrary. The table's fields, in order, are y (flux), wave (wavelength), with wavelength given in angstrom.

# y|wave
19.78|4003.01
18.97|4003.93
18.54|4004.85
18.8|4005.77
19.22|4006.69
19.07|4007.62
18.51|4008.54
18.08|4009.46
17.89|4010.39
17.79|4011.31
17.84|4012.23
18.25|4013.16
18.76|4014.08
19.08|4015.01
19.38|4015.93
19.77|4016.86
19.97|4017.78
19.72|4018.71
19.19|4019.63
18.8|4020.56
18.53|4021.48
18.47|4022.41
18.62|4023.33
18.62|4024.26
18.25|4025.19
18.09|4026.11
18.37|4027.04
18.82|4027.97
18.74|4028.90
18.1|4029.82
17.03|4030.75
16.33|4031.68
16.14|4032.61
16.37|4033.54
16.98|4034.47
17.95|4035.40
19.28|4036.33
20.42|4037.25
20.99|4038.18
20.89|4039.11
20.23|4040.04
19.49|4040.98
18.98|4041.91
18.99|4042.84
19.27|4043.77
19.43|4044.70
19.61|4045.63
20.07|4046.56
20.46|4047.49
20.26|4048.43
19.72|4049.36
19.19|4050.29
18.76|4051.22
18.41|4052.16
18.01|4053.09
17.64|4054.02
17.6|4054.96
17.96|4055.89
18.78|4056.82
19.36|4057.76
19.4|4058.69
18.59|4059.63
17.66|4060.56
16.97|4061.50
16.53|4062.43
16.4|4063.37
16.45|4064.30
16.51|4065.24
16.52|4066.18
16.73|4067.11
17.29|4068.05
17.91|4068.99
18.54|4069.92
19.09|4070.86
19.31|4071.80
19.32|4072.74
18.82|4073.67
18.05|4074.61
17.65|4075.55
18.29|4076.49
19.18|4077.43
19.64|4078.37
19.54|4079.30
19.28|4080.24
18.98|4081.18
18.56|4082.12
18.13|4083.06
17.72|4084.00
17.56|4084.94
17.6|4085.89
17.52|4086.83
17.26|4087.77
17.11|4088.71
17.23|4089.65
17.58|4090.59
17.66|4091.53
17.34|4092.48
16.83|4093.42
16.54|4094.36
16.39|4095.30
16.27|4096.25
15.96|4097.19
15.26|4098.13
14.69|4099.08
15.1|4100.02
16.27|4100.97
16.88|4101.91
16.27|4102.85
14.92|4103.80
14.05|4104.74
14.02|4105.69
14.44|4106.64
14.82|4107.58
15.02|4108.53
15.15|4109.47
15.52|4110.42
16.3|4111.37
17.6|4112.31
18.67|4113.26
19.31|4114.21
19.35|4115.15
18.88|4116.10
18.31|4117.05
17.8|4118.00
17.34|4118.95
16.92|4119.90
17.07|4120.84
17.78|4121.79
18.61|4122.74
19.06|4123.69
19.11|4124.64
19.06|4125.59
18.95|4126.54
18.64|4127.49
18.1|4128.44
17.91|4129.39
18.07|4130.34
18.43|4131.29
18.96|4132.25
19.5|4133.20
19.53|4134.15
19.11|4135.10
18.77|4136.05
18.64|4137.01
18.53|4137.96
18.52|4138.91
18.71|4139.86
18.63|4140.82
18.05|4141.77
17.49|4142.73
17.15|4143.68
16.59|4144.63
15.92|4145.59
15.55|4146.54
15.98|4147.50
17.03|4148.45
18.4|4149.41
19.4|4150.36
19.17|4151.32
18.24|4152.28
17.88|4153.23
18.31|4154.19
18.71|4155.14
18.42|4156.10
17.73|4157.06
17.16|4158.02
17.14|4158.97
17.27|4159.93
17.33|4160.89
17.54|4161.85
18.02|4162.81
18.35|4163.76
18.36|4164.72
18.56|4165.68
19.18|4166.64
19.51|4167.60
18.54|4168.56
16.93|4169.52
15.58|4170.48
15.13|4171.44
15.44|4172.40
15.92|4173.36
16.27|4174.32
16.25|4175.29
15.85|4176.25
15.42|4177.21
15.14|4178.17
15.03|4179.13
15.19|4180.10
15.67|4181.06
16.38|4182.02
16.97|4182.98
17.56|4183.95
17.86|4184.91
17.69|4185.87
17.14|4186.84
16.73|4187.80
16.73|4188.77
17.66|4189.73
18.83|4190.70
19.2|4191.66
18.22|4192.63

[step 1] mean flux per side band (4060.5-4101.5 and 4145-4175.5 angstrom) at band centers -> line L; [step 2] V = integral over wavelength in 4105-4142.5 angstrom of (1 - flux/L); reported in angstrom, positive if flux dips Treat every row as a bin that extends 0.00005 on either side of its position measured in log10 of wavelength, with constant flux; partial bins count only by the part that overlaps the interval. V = -0.8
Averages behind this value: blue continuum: 17.5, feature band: 17.9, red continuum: 17.5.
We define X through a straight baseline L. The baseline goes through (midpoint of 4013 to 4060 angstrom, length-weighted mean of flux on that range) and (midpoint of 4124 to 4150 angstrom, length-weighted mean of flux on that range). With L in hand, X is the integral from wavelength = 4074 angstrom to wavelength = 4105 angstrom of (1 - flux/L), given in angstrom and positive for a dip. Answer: 2.1 angstrom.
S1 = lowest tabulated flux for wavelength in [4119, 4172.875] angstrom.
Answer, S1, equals 15.13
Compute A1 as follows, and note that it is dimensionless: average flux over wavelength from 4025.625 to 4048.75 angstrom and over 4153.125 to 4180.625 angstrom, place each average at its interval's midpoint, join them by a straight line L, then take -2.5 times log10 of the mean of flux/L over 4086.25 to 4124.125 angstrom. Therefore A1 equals 0.07 mag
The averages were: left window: 18.8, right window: 17.1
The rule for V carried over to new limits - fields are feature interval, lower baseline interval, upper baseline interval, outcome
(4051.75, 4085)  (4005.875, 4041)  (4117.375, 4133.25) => 0.61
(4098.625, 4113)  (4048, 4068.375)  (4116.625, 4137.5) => 2.23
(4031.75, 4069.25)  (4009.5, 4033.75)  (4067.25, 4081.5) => 0.20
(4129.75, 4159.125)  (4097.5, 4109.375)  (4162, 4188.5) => -3.55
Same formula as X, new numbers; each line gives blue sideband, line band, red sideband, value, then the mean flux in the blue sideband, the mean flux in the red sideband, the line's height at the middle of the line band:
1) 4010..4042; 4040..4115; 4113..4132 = 3.5 angstrom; 18.6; 18.4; 18.5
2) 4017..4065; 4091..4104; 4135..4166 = 1.4 angstrom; 18.6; 17.9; 18.2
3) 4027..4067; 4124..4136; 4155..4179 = -0.9 angstrom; 18.4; 17.1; 17.5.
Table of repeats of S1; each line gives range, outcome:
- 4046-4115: 14.02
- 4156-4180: 15.03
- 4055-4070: 16.4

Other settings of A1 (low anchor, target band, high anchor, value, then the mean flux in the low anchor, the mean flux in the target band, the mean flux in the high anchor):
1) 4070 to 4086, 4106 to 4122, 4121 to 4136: 0.10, 18.6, 17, 18.7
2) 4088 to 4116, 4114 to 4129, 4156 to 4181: -0.12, 16.3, 18.4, 16.9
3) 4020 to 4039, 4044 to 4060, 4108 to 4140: -0.04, 18.3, 19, 18.1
